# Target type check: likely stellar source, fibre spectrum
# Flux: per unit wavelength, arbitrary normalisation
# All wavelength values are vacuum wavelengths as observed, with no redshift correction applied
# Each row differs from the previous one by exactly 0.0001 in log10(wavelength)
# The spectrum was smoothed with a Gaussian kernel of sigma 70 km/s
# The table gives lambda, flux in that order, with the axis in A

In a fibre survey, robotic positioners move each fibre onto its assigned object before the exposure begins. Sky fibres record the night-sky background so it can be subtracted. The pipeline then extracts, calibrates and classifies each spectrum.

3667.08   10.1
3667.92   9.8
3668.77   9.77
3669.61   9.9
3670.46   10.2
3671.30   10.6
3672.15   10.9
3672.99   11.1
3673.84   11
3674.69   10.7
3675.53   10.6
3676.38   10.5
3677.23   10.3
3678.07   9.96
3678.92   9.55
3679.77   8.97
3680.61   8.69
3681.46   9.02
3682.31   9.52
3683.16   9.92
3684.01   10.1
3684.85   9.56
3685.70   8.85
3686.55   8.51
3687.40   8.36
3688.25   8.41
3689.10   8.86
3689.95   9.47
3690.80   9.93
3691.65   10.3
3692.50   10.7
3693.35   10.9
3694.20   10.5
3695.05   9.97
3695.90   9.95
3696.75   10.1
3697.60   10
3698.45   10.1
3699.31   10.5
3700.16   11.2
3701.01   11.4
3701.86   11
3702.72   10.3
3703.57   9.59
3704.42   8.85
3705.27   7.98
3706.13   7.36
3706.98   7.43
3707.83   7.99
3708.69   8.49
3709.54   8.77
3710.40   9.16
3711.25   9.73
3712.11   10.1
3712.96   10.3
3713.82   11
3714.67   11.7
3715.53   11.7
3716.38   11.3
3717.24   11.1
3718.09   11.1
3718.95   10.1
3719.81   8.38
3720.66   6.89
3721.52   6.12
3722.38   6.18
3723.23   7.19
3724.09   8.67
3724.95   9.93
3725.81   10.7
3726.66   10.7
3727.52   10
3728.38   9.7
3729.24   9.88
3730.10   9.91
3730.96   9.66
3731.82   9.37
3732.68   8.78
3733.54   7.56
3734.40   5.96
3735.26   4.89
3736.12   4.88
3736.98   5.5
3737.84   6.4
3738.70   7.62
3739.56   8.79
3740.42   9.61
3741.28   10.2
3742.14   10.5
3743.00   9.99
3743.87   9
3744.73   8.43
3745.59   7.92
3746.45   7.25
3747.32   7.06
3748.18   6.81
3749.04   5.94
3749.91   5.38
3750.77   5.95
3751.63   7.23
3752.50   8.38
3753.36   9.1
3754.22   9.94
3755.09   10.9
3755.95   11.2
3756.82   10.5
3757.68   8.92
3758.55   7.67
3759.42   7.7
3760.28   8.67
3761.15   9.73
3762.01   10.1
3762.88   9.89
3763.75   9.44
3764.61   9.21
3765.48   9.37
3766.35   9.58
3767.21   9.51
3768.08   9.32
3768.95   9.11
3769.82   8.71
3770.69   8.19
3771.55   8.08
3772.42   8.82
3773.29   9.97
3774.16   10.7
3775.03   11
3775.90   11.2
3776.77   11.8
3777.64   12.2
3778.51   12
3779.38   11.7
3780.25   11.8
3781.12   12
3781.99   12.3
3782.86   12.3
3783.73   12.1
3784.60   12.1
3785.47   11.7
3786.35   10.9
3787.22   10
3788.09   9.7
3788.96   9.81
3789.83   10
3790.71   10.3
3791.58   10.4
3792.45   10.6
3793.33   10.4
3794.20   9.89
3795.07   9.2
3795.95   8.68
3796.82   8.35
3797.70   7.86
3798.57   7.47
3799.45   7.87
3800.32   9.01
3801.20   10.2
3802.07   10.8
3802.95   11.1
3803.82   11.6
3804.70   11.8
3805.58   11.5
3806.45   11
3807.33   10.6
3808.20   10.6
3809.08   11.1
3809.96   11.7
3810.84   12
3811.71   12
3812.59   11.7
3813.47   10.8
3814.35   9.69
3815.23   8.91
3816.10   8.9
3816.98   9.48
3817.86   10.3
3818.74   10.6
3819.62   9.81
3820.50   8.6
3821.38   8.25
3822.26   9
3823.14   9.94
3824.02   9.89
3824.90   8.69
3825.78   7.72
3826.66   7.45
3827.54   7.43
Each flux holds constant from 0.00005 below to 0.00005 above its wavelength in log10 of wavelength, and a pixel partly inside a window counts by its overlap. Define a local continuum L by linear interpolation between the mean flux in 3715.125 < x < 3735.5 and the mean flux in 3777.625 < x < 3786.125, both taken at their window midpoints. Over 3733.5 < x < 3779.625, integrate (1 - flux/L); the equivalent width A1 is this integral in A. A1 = 8.2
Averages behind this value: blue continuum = 9.02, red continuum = 12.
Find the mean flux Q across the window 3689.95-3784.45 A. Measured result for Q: 9.36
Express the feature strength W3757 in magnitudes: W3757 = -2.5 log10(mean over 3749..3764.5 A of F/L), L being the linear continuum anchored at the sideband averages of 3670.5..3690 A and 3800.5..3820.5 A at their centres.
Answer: 0.17 mag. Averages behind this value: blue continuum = 9.73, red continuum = 10.7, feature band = 8.78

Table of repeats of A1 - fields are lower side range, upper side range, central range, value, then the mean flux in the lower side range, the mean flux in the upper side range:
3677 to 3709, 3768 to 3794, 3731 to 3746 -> 3.13 A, 9.54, 10.7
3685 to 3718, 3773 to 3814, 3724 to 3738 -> 2.32 A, 9.8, 10.7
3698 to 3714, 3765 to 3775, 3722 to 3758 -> 3.82 A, 9.51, 9.28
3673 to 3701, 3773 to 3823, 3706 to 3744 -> 4.44 A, 9.88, 10.5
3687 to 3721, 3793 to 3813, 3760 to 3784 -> -0.44 A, 9.78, 10.3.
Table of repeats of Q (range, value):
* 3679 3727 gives 9.53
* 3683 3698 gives 9.69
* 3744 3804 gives 9.6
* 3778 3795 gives 11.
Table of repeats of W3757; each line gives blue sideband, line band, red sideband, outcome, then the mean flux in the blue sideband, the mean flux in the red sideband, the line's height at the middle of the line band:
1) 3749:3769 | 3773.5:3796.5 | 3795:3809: -0.15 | 8.92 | 9.9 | 9.51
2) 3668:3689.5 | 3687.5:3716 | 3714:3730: -0.02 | 9.75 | 9.55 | 9.65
